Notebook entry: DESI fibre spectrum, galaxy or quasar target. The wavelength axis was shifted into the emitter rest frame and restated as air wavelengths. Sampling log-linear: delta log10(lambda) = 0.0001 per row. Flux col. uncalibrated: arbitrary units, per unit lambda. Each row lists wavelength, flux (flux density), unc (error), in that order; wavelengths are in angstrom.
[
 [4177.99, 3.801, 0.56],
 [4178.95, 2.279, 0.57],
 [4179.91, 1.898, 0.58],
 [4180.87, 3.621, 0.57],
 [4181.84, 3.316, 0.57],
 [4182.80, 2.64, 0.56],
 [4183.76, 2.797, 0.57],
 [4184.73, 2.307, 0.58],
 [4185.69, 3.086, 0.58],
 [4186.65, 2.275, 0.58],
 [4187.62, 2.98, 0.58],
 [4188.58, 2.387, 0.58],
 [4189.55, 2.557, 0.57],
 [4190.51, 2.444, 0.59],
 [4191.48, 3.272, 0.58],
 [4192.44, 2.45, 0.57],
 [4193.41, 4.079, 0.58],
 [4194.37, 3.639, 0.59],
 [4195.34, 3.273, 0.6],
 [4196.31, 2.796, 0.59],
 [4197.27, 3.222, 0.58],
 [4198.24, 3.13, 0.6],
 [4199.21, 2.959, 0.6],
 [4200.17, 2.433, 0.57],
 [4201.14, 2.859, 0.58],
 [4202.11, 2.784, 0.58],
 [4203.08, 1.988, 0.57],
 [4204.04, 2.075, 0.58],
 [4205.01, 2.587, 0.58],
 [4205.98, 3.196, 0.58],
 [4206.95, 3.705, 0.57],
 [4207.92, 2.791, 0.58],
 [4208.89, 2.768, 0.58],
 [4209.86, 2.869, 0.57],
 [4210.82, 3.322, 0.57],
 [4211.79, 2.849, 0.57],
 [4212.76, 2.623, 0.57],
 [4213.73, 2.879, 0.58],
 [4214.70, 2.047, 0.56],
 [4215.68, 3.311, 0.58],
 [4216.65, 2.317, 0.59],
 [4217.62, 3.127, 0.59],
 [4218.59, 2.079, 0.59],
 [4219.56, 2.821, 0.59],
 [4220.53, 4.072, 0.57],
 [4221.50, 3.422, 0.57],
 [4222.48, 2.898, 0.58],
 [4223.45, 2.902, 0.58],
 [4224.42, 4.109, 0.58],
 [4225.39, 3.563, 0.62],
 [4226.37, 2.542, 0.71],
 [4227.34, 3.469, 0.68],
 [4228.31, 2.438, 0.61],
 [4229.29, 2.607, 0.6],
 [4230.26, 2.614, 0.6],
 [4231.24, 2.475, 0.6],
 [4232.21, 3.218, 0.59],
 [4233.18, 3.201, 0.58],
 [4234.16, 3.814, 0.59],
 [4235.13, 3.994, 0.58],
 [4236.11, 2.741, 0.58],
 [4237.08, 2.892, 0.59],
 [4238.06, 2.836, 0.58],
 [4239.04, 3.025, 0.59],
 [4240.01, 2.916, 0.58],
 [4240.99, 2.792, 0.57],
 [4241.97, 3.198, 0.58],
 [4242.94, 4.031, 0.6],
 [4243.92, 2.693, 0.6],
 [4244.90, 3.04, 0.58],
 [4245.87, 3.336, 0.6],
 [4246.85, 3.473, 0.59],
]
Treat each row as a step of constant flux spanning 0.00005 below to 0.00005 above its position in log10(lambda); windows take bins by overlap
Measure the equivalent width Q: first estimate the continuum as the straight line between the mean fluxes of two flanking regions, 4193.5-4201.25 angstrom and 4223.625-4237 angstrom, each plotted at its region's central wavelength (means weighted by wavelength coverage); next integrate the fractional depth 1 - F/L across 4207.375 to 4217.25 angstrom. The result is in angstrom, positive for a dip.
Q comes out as 1.0 angstrom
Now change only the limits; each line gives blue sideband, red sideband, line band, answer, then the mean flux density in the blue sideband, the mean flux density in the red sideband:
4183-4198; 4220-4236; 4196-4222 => 1.66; 2.9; 3.2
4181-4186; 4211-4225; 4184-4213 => 0.58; 2.87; 2.97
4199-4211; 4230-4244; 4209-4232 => 0.09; 2.78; 3.12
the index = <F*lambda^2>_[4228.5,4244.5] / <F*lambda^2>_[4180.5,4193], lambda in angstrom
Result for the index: 1.1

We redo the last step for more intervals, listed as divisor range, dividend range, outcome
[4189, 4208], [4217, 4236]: 1.08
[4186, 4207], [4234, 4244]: 1.14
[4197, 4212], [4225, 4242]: 1.07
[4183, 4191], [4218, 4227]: 1.23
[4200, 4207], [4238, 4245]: 1.18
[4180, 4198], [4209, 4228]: 1.04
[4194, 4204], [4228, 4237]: 1.07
